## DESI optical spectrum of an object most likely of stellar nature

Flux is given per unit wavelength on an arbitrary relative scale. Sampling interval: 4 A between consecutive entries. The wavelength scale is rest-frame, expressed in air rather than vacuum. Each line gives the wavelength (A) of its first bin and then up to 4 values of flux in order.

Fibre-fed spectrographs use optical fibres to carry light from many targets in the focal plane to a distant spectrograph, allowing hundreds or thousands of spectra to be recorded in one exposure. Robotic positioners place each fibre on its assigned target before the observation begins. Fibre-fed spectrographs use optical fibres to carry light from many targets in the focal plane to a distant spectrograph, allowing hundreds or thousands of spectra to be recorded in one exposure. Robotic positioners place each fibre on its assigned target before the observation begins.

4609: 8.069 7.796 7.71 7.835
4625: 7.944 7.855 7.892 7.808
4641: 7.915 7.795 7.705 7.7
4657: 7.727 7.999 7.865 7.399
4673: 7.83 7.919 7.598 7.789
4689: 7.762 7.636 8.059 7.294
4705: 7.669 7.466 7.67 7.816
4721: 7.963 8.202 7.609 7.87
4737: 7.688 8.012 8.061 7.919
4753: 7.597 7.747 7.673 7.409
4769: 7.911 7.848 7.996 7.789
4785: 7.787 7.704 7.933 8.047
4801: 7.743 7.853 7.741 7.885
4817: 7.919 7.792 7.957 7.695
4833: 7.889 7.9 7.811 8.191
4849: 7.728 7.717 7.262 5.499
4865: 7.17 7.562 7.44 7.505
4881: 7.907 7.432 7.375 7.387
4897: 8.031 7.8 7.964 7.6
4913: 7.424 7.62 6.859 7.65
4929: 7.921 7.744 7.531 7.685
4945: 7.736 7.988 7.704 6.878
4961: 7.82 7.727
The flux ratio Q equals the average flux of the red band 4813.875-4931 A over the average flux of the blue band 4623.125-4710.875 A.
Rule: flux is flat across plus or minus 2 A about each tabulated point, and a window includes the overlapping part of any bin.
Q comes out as 0.98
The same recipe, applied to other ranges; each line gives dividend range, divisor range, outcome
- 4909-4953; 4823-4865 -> 1.01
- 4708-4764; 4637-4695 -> 1.01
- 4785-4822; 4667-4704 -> 1.02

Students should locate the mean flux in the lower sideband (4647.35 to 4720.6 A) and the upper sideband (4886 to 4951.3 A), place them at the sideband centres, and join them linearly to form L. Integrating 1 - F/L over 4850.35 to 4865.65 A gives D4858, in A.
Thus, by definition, 1.48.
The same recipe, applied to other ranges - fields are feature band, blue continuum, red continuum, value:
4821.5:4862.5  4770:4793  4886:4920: 0.7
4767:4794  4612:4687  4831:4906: -0.7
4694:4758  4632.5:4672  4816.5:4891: -0.8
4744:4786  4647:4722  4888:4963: -0.5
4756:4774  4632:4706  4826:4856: 0.2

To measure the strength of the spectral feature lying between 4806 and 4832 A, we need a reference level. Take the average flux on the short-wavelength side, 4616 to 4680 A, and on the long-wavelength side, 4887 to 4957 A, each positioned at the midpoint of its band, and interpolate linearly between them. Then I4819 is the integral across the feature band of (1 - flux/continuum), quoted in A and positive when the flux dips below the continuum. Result -0.5 A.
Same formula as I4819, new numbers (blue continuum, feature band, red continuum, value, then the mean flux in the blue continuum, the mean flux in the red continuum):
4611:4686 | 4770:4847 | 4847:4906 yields -3.3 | 7.79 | 7.44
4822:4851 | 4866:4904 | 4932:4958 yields 0.8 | 7.88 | 7.63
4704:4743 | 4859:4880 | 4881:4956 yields 1.6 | 7.8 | 7.63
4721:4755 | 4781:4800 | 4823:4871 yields -0.4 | 7.88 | 7.53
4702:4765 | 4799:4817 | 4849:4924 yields -0.5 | 7.78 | 7.43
